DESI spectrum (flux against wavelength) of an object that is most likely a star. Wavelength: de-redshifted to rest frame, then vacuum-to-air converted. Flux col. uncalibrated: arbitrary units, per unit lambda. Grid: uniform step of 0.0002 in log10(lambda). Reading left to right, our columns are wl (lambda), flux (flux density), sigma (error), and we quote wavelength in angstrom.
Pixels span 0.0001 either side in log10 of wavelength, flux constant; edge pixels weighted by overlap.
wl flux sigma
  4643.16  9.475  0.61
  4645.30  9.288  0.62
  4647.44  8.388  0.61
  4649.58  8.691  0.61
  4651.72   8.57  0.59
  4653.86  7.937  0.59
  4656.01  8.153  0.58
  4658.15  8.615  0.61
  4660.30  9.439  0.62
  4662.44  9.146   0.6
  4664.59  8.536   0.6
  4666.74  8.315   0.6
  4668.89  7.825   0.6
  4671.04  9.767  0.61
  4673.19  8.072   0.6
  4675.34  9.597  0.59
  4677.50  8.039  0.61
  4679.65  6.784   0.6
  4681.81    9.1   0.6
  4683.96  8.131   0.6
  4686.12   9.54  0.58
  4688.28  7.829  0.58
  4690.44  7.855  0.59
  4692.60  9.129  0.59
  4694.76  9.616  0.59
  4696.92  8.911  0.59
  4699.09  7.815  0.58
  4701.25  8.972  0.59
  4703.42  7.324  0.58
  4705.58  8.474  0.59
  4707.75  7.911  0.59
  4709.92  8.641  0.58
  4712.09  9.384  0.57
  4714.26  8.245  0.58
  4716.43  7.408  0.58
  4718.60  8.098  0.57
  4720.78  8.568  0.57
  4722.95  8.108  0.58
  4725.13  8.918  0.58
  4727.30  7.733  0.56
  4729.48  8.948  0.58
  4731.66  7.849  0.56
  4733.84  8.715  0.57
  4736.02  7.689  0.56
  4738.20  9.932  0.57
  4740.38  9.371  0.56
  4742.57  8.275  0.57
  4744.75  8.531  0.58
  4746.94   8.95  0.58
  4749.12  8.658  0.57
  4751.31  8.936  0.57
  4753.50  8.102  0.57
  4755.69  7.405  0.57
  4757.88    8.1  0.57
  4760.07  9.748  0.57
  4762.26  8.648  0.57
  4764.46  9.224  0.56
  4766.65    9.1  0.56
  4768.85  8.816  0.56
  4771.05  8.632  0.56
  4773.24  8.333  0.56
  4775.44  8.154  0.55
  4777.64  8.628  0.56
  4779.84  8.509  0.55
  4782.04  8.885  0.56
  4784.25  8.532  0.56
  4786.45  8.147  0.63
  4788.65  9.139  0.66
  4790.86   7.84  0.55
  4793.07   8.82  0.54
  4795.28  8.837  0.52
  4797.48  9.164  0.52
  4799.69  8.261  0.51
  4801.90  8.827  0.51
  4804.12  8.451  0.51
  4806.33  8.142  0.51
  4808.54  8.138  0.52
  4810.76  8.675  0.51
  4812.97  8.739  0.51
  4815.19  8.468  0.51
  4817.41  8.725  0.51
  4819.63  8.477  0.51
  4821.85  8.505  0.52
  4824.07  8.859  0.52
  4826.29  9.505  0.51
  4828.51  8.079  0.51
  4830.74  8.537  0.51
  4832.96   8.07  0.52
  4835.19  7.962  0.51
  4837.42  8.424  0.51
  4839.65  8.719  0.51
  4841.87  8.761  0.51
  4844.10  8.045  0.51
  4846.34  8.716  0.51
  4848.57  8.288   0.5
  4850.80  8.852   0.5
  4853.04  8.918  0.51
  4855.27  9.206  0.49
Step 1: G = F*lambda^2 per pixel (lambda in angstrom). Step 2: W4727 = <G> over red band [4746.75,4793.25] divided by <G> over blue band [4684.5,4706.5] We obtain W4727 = 1.04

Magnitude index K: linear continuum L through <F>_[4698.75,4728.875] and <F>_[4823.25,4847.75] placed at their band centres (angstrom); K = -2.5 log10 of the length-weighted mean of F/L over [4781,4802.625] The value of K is -0.03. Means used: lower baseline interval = 8.28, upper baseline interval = 8.51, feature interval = 8.64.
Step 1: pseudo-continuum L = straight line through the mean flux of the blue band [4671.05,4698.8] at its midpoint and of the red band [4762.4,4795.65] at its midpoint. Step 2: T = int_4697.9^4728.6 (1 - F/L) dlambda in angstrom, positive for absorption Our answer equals 1.2 angstrom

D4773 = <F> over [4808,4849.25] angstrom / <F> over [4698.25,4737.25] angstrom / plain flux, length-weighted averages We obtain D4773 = 1.03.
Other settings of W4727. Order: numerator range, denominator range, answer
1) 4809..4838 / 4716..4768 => 1.03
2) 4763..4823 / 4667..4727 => 1.06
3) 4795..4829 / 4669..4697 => 1.06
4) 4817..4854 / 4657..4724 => 1.07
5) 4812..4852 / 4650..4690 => 1.07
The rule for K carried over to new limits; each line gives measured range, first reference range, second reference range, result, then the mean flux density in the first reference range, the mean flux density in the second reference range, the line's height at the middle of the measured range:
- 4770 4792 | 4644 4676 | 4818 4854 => 0.01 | 8.68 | 8.55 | 8.59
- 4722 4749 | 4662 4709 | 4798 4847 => -0.01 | 8.48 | 8.51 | 8.49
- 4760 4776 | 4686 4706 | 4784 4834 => -0.03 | 8.5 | 8.56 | 8.54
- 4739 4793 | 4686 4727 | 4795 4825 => -0.01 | 8.42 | 8.58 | 8.51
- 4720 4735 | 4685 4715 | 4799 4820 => 0.02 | 8.55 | 8.49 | 8.53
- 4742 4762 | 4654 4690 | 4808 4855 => 0.00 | 8.53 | 8.56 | 8.54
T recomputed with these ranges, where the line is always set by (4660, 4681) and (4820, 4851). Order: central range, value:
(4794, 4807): -0.2 angstrom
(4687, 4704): 0.1 angstrom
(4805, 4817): 0.1 angstrom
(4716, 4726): 0.3 angstrom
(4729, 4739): -0.1 angstrom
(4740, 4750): -0.2 angstrom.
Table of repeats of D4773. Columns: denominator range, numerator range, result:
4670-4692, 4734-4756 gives 1.02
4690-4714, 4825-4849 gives 0.99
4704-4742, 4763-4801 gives 1.02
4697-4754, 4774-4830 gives 1.01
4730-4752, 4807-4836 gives 0.98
